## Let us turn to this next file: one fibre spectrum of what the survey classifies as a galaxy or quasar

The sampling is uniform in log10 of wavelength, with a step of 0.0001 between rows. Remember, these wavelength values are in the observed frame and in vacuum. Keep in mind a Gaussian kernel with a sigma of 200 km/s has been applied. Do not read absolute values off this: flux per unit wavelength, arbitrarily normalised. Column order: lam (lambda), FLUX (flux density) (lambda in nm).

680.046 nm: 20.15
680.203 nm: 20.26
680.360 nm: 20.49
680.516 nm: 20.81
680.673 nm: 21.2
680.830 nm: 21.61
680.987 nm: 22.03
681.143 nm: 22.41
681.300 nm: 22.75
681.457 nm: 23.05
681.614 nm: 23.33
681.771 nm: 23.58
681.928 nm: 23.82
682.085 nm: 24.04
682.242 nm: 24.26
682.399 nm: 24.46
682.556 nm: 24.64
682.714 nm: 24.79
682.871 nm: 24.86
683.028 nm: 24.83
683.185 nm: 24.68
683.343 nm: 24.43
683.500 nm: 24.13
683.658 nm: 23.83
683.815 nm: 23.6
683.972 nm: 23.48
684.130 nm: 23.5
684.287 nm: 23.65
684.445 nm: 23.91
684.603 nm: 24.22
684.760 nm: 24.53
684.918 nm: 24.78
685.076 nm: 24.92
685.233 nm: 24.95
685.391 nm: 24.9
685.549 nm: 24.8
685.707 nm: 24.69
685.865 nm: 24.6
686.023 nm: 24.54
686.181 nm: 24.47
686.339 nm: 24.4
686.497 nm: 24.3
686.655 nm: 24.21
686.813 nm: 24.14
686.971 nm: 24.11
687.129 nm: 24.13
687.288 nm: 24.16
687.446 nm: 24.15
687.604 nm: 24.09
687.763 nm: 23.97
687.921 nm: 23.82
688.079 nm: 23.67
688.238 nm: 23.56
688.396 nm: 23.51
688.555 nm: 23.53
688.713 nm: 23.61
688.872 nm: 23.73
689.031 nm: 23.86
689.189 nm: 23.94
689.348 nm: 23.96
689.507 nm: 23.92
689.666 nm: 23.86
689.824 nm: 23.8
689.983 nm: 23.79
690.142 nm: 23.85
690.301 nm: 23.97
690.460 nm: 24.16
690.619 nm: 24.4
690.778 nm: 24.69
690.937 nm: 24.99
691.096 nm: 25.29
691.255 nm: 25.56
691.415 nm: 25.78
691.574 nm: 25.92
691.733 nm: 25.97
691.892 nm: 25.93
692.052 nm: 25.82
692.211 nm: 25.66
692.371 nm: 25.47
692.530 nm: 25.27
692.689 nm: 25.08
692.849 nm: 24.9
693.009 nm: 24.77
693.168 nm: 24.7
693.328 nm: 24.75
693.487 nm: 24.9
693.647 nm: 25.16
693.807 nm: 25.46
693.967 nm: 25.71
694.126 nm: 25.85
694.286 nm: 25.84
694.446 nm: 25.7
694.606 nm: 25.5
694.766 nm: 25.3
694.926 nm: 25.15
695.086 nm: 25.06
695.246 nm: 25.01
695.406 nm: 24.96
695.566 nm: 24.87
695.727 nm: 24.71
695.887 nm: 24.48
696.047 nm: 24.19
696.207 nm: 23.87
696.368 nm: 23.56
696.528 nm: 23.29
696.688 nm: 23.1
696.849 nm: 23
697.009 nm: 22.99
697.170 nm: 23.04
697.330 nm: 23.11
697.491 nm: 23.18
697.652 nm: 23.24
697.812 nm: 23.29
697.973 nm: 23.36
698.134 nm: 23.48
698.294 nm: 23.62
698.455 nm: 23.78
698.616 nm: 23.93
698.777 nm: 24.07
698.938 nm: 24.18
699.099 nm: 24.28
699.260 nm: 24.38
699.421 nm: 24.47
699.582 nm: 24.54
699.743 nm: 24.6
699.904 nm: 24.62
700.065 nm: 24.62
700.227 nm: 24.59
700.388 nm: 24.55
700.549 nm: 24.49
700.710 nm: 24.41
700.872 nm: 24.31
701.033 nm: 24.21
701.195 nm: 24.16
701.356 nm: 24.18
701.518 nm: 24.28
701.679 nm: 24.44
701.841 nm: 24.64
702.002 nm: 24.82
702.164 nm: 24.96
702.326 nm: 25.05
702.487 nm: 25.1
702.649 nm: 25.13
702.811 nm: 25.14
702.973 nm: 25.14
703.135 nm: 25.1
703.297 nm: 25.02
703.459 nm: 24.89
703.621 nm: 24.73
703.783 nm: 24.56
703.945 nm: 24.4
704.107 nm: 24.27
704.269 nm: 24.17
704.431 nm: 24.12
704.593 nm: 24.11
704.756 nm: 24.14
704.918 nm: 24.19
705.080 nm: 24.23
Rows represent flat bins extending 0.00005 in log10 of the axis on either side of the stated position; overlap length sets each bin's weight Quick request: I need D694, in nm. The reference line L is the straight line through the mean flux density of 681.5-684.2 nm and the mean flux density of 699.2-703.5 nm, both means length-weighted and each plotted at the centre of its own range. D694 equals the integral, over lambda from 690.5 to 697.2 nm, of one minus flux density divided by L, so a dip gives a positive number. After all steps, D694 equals -0.13 nm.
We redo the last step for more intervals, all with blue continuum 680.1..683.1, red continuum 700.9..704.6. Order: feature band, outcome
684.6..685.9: -0.08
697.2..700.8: 0.05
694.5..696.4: -0.05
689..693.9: -0.22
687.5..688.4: -0.01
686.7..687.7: -0.03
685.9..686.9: -0.04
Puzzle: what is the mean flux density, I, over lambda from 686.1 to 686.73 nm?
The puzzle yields 24.4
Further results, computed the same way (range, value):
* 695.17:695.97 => 24.8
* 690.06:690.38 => 23.9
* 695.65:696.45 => 24.2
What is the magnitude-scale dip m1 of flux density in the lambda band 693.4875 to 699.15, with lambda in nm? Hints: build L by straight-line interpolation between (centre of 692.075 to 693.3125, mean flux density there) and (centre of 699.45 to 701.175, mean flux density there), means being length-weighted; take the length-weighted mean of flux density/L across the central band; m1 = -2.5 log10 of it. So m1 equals 0.02 mag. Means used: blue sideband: 25.1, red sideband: 24.5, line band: 24.3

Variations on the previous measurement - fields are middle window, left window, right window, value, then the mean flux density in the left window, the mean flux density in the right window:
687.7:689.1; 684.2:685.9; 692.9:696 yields 0.05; 24.5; 25.1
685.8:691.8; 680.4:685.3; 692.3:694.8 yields 0.01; 23.7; 25.3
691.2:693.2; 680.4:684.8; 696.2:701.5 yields -0.08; 23.6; 23.9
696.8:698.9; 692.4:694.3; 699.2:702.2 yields 0.06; 25.2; 24.5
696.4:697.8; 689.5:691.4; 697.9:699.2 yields 0.04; 24.4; 23.8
